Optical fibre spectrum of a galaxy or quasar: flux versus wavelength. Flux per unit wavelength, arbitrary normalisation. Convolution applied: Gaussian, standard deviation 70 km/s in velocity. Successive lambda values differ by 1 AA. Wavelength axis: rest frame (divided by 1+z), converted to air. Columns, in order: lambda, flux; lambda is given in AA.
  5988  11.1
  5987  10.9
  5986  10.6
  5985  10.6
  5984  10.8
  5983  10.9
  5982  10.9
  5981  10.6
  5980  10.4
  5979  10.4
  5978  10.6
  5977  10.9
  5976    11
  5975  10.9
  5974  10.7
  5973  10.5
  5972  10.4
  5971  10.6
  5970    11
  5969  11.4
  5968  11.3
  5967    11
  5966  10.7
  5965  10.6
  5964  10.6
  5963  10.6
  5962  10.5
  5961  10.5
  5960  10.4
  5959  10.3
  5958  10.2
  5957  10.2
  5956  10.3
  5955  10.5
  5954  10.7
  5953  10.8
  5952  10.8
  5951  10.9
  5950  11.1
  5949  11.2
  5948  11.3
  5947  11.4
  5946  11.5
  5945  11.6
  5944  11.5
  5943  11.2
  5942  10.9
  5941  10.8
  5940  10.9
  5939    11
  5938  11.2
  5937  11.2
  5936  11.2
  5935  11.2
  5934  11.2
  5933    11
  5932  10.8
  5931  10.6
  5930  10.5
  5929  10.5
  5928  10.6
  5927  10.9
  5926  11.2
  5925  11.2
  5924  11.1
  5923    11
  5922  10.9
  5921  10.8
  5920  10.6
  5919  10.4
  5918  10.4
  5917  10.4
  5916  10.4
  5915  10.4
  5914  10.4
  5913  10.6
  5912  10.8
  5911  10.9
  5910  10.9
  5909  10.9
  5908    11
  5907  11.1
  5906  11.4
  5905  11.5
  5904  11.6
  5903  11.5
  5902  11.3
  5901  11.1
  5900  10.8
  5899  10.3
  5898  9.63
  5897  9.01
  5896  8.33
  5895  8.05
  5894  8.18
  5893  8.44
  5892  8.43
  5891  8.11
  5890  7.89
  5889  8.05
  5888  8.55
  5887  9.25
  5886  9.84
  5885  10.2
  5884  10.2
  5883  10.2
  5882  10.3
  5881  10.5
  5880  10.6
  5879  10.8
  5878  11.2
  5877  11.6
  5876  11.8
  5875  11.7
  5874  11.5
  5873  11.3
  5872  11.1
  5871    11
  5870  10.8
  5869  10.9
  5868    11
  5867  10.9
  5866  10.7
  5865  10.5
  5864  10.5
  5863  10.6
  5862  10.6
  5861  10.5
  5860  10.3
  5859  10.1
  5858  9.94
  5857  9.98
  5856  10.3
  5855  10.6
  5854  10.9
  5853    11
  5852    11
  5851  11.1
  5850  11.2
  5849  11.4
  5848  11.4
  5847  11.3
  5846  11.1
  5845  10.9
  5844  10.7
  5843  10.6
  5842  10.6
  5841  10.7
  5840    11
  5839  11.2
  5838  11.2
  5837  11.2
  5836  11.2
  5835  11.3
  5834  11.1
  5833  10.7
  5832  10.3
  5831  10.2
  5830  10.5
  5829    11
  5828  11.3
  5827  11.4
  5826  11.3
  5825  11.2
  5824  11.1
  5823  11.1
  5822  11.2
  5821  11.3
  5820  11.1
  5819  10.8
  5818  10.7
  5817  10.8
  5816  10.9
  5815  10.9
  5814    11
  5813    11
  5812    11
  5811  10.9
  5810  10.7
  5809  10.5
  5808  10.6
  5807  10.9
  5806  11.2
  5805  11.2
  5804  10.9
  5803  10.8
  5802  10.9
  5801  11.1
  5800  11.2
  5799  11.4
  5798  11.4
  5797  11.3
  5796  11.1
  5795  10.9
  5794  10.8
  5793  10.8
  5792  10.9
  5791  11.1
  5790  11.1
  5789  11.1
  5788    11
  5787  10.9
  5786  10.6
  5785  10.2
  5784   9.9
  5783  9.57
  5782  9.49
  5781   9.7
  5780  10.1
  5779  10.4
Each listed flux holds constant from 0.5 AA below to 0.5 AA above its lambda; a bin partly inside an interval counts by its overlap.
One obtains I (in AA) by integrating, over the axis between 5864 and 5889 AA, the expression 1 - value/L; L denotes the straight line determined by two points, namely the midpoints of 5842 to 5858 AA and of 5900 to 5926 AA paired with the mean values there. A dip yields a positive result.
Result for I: 0.6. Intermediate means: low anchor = 10.9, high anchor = 10.9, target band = 10.6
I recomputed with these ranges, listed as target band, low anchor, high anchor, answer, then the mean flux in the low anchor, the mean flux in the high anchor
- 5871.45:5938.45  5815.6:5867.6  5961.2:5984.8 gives 2.2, 10.9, 10.7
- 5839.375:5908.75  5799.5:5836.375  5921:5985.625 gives 3.0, 11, 10.8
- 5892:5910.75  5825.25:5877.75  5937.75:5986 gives 1.1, 10.9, 10.8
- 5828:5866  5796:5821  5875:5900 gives -1.7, 11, 9.63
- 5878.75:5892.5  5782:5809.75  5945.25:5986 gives 1.7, 10.8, 10.8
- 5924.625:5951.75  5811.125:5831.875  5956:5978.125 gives -0.8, 11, 10.7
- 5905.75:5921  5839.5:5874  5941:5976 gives 0.2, 10.8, 10.8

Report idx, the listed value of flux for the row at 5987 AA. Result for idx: 10.9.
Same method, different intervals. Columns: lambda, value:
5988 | 11.1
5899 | 10.3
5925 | 11.2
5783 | 9.57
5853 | 11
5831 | 10.2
